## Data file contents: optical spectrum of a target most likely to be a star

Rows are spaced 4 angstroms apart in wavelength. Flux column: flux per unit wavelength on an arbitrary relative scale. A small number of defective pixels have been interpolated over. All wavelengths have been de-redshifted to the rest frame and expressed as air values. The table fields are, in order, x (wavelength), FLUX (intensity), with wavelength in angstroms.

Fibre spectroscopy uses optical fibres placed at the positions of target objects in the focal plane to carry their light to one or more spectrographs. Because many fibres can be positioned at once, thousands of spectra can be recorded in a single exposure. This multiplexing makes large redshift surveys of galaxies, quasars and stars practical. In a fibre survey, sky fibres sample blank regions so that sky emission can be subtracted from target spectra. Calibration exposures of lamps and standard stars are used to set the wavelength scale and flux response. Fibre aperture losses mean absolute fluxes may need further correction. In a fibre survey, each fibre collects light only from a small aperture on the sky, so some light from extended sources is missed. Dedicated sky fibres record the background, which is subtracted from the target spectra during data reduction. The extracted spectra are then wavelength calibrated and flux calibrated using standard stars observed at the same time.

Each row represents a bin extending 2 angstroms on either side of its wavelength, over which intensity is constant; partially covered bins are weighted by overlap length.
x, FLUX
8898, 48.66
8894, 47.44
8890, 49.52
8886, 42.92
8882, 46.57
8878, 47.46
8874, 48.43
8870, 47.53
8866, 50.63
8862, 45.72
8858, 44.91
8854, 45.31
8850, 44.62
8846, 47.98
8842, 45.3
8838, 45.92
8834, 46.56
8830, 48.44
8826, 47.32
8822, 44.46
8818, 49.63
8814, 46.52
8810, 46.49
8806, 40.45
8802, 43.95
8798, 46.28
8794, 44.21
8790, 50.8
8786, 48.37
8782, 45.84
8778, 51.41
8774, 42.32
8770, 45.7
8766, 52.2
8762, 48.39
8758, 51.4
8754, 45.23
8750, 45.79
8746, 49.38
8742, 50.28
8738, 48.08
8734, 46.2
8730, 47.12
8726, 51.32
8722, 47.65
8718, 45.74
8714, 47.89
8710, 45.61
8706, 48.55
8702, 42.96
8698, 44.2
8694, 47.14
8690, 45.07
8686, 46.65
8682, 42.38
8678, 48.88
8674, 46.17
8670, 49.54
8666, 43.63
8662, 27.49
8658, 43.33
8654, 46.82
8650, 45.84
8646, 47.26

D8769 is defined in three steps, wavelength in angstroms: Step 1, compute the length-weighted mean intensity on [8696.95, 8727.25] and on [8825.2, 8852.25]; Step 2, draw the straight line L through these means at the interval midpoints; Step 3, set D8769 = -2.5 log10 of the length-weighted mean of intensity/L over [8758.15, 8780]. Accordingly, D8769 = -0.04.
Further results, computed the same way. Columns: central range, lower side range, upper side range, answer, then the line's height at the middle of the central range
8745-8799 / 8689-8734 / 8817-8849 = -0.021 mag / 46.7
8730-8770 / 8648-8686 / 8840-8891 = -0.076 mag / 45.1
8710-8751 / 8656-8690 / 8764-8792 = -0.042 mag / 46.1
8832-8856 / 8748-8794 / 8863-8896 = 0.038 mag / 47.6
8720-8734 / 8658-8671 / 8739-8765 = -0.051 mag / 46.1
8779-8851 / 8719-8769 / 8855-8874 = 0.031 mag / 47.7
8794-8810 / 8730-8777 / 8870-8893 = 0.083 mag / 47.5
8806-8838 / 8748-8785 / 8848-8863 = -0.013 mag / 46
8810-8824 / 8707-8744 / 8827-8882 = 0.007 mag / 47.1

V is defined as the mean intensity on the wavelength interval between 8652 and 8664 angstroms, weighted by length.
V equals 39.2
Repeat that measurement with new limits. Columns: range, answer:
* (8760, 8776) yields 47.2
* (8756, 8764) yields 49.9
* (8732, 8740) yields 47.1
